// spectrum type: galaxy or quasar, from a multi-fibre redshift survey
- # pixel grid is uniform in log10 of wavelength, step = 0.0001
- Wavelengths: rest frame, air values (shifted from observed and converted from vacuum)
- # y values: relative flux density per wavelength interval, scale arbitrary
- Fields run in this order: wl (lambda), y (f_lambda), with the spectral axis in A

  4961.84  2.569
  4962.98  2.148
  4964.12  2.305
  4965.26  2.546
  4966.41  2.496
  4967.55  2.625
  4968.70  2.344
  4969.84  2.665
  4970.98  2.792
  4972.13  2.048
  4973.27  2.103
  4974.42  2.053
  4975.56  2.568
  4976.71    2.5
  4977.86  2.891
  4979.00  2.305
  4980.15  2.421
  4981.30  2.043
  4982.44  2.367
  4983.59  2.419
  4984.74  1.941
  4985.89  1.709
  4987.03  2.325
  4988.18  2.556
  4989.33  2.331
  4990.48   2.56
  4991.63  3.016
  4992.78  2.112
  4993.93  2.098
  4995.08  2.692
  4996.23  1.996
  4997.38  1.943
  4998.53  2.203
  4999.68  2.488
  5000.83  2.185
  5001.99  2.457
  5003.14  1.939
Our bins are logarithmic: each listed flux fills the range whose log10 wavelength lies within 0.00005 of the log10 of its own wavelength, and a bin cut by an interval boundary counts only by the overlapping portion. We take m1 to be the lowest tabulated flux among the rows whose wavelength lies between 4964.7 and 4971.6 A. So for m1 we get 2.344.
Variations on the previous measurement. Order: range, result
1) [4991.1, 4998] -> 1.943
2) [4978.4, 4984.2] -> 2.043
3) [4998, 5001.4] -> 2.185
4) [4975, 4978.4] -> 2.5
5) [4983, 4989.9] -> 1.709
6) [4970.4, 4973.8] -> 2.048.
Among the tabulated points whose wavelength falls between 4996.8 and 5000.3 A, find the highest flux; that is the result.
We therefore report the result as 2.488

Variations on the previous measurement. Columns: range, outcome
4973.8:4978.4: 2.891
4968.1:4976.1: 2.792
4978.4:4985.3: 2.421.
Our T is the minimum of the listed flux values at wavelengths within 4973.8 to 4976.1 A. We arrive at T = 2.053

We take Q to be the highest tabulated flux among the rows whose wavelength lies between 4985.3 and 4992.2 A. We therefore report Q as 3.016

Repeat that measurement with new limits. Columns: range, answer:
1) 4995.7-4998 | 1.996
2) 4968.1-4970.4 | 2.665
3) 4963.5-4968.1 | 2.625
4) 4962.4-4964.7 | 2.305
